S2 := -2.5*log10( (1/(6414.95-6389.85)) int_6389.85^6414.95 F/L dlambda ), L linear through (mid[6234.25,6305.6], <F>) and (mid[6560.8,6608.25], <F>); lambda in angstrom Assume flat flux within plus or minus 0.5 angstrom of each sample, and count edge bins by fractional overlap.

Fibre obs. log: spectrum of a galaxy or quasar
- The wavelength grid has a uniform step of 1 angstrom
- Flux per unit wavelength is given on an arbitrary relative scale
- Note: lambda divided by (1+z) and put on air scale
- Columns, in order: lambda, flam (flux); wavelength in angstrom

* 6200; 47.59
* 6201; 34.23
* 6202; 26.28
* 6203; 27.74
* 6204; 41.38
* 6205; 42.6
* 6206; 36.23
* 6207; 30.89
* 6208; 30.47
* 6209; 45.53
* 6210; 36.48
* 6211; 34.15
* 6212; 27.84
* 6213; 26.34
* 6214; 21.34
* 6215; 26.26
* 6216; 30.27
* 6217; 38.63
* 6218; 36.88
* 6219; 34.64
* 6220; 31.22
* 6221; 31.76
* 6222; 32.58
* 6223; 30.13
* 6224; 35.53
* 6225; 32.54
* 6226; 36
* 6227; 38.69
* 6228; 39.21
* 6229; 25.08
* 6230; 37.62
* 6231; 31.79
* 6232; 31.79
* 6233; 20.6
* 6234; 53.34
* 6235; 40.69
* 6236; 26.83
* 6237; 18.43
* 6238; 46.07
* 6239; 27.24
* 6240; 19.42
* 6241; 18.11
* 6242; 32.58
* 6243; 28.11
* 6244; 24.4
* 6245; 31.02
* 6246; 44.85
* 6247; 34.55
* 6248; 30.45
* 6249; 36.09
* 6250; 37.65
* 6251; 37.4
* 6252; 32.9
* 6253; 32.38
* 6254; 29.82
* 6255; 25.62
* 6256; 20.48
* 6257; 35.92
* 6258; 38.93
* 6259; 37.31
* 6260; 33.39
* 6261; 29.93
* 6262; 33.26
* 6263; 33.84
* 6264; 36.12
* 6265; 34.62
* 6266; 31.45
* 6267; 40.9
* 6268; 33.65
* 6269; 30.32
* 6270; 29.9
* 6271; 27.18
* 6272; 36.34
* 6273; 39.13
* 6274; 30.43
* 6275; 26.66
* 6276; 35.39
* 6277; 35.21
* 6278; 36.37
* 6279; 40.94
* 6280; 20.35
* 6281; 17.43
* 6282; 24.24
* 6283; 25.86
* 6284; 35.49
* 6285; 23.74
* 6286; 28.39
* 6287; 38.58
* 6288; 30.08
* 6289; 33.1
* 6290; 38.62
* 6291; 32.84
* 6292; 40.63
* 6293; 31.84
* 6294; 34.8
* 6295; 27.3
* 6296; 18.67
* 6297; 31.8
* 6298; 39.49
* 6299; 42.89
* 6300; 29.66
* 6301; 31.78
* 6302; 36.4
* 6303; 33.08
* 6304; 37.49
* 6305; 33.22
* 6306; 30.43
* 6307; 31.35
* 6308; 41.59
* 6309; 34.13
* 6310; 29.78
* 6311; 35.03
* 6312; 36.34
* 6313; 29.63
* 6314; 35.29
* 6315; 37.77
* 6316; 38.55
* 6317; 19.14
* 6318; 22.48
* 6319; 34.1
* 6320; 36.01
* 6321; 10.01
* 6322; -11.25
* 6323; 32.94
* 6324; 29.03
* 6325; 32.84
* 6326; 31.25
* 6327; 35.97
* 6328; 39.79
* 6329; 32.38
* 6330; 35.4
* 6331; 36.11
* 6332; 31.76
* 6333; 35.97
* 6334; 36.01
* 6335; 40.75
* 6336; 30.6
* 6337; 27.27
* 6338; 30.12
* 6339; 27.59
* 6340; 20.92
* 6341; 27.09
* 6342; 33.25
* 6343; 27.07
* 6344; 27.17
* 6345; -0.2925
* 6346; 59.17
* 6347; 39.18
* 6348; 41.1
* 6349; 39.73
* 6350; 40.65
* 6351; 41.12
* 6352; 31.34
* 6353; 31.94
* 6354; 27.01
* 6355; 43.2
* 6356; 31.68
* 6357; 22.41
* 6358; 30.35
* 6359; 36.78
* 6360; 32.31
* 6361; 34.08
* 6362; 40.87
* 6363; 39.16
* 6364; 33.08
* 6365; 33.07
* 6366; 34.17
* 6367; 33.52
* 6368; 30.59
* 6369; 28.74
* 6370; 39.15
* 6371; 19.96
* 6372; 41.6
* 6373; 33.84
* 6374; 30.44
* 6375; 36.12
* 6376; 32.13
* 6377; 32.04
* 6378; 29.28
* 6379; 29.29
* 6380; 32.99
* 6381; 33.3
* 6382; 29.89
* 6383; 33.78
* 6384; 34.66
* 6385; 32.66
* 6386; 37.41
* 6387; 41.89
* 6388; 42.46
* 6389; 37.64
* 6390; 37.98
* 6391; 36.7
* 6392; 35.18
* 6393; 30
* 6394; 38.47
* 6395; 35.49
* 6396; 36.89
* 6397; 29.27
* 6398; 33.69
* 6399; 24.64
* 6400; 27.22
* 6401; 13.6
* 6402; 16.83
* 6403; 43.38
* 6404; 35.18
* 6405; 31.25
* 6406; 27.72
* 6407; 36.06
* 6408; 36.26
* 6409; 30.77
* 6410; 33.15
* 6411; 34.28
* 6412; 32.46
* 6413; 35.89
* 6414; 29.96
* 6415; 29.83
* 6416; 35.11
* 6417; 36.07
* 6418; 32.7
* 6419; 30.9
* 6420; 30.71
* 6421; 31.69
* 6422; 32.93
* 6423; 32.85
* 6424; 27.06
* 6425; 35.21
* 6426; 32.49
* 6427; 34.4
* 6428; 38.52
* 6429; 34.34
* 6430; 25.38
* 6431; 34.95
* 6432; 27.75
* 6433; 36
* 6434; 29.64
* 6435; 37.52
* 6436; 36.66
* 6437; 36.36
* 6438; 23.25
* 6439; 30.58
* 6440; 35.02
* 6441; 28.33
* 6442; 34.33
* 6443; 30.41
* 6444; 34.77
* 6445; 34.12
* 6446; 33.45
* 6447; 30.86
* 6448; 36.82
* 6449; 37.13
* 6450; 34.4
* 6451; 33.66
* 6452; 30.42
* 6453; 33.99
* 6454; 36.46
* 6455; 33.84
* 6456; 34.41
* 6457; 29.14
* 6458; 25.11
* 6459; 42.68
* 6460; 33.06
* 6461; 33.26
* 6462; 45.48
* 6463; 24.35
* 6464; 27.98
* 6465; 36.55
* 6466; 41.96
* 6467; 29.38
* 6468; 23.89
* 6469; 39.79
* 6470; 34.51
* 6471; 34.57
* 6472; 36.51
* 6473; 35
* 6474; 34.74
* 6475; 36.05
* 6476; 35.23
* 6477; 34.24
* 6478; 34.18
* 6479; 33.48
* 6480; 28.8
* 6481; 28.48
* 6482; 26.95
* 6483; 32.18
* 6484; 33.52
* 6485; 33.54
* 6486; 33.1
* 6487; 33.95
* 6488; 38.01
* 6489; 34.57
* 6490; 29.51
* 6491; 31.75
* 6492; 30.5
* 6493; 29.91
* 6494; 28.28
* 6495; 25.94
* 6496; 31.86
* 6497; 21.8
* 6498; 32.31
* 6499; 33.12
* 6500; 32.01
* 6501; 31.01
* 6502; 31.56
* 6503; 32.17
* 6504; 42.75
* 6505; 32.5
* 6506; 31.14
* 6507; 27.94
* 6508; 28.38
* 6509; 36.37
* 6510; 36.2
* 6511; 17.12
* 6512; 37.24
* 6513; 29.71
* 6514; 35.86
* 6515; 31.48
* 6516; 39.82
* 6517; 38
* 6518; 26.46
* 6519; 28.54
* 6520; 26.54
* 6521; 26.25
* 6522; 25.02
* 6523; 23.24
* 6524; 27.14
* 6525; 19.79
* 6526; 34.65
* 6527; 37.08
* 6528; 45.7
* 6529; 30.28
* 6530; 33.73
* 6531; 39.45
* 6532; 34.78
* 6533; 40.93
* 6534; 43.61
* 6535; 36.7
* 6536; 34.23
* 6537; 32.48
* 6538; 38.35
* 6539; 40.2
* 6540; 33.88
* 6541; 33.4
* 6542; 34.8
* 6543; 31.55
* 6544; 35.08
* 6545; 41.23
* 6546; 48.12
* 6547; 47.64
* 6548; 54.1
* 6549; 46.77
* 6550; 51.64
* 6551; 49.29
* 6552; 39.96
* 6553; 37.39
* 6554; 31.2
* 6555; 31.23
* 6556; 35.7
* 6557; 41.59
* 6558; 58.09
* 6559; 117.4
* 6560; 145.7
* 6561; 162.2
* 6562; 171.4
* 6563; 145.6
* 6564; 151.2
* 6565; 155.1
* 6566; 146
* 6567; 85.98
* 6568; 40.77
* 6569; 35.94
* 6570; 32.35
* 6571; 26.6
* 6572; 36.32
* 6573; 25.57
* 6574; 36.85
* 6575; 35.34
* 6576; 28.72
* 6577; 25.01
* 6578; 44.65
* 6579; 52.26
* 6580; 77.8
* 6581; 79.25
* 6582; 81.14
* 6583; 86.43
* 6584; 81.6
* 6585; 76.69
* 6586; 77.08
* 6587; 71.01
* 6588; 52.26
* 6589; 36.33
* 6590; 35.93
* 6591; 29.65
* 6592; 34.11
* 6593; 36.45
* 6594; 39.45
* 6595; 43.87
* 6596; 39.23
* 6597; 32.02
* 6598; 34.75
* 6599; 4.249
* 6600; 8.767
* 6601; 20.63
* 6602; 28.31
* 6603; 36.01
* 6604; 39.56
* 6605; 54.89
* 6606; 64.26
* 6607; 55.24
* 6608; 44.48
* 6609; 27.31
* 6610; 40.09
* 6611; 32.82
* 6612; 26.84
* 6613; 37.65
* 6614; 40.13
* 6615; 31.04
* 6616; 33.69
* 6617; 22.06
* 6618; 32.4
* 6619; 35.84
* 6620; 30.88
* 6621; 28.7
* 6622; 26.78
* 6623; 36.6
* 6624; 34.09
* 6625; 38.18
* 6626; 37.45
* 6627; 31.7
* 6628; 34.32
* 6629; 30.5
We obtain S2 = 0.33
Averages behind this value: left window 32.2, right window 58.6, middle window 32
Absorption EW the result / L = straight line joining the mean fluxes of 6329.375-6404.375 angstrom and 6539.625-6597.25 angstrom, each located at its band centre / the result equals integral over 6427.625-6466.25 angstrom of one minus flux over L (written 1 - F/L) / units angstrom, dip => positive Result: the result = 9.28 angstrom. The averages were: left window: 33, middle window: 33.3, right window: 60.4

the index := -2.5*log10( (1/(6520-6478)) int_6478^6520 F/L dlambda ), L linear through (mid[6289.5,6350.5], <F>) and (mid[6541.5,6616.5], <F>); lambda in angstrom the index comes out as 0.44 mag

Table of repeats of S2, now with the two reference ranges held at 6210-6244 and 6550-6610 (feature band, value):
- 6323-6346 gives 0.265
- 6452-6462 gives 0.397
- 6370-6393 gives 0.257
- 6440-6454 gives 0.397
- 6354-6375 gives 0.249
